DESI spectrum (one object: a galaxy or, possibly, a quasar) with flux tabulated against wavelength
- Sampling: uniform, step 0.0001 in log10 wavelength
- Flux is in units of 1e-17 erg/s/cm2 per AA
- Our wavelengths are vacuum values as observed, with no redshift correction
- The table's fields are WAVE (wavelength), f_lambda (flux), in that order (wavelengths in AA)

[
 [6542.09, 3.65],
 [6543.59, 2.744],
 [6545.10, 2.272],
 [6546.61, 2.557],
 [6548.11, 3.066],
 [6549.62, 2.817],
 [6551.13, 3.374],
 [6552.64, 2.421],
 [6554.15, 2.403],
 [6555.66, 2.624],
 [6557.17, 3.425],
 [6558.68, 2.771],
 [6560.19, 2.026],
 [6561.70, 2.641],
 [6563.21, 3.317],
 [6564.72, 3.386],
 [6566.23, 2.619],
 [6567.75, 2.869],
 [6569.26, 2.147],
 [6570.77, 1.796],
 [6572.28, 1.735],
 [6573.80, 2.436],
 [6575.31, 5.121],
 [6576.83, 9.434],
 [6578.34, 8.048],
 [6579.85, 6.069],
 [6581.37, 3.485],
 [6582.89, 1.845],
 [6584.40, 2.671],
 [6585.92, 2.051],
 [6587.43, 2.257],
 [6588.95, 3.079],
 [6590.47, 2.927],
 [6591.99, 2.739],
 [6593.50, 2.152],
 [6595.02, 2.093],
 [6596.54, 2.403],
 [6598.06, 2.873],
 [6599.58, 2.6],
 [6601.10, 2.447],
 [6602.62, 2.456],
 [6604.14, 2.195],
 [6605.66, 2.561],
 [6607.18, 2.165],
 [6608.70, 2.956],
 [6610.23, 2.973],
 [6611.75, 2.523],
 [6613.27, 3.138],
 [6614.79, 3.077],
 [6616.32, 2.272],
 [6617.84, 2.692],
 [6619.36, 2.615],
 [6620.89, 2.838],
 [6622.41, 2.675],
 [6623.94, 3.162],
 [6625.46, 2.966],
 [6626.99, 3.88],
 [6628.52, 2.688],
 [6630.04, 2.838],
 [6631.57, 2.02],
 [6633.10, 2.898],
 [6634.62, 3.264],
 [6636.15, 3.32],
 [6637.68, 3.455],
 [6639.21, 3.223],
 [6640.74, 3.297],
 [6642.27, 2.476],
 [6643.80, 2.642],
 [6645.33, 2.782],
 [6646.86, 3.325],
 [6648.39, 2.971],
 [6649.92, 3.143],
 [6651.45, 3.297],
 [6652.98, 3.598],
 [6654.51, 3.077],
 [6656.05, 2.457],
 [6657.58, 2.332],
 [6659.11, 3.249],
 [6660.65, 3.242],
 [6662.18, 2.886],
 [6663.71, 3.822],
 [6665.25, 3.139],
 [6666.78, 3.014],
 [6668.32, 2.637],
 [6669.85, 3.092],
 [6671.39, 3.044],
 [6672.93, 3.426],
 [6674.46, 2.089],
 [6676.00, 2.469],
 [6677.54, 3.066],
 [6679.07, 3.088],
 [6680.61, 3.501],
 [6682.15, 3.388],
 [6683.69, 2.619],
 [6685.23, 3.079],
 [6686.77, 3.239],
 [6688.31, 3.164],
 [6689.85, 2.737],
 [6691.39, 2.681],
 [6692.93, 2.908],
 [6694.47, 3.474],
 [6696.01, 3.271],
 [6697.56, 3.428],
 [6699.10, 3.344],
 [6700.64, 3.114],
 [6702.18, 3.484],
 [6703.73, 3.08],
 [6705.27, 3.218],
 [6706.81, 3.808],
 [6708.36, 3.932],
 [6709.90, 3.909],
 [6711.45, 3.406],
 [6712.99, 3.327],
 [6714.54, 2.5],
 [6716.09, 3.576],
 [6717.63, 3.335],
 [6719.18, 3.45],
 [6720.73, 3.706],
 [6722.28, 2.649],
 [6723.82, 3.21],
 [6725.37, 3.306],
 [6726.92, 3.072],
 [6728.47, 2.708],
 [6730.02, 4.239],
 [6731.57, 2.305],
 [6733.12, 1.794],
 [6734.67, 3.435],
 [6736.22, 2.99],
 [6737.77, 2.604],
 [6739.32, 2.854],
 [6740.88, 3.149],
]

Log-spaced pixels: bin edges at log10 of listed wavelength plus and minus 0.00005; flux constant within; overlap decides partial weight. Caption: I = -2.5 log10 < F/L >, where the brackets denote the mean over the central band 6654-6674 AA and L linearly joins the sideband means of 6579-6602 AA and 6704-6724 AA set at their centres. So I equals 0.05 mag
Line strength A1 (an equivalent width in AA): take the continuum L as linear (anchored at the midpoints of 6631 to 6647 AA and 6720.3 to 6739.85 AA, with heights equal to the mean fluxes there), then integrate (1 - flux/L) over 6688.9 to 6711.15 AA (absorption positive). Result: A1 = -2.5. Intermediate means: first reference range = 2.97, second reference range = 2.98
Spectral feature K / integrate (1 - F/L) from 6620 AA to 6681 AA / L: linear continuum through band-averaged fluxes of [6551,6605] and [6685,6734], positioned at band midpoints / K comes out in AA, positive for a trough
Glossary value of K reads 2.73 AA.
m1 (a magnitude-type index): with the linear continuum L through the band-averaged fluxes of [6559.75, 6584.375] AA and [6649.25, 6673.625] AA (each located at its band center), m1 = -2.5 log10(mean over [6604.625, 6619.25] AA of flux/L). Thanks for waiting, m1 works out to 0.26 mag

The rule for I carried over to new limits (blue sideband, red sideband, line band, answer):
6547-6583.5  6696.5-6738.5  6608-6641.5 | 0.14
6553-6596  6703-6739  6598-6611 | 0.24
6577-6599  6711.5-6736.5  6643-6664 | 0.07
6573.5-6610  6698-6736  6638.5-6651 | 0.10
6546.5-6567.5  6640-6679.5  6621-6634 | 0.02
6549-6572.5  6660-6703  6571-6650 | -0.09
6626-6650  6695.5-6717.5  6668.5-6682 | 0.08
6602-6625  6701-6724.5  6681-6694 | 0.07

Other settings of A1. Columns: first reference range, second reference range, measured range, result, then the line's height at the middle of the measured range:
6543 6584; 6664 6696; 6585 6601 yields 3.6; 3.23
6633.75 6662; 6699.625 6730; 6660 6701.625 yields 1.5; 3.19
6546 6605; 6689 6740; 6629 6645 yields 0.9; 3.11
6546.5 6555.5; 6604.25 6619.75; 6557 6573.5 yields 1.1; 2.76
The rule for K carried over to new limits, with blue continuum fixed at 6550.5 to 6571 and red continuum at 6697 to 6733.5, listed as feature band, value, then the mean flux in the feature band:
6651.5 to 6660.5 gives 0.2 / 2.99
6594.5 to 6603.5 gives 1.2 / 2.48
